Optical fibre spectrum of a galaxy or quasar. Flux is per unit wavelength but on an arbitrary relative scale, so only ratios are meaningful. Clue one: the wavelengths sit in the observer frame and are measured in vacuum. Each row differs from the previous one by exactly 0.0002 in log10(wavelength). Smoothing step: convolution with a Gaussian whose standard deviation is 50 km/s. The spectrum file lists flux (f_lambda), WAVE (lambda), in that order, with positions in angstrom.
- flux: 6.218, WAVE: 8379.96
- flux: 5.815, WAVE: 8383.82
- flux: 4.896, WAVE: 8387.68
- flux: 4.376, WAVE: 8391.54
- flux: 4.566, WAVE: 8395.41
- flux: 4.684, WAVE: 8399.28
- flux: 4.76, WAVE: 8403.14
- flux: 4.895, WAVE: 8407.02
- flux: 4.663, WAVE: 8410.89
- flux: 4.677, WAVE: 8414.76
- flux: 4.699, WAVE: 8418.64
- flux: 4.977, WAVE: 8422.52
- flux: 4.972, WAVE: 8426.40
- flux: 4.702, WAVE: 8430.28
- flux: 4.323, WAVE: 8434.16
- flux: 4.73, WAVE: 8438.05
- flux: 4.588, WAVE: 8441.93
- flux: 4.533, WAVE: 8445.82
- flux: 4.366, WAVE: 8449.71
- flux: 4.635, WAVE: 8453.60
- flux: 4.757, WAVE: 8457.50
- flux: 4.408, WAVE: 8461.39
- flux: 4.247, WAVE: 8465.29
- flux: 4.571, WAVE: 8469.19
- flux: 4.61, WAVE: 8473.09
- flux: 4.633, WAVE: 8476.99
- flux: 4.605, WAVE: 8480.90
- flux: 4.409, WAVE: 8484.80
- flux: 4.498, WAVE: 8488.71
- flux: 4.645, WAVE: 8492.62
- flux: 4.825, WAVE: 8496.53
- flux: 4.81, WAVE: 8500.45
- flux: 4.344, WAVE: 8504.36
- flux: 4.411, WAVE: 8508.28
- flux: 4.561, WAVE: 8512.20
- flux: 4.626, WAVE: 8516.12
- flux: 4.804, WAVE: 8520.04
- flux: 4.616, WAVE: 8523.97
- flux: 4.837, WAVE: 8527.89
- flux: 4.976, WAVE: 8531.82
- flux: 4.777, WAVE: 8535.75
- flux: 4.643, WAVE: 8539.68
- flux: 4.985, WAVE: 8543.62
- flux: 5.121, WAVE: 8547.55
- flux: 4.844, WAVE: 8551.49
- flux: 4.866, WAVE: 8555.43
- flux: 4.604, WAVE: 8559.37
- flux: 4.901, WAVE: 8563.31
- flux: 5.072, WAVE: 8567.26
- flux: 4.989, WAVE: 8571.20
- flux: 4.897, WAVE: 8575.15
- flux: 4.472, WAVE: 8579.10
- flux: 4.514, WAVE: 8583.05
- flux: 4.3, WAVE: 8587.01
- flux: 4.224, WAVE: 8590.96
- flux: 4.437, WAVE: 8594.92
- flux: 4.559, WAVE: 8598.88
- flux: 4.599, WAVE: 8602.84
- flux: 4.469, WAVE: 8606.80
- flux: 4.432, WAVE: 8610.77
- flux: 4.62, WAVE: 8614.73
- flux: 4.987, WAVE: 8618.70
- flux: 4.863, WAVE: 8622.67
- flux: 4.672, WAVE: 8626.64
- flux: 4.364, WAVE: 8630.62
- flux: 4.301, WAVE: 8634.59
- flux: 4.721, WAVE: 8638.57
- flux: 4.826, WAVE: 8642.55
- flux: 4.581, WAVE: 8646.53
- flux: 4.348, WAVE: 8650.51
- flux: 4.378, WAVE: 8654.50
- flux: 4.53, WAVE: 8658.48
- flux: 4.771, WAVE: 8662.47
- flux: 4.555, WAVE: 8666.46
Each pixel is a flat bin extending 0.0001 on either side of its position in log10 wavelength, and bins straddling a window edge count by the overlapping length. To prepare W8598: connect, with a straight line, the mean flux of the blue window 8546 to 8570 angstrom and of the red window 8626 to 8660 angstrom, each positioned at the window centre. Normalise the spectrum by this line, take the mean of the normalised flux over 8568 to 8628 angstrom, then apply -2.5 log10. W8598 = 0.03 mag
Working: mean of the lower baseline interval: 4.9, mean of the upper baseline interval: 4.52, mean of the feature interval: 4.61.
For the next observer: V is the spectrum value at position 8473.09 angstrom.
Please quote 4.61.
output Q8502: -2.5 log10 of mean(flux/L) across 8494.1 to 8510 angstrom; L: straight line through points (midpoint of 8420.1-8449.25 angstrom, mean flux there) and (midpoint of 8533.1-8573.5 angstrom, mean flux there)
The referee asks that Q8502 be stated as 0.04 mag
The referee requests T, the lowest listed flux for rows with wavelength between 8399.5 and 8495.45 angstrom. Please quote 4.247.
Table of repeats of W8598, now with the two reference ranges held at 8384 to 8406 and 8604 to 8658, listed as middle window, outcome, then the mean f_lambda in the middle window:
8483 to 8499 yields 0.02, 4.6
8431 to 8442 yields 0.04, 4.56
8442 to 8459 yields 0.03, 4.57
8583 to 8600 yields 0.05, 4.39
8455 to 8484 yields 0.04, 4.54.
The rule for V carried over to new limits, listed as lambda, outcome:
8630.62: 4.364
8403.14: 4.76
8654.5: 4.378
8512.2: 4.561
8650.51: 4.348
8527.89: 4.837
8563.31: 4.901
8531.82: 4.976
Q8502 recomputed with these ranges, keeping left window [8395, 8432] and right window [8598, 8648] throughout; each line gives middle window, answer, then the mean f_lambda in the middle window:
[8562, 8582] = -0.04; 4.85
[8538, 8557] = -0.05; 4.89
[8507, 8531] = 0.01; 4.67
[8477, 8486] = 0.04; 4.54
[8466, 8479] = 0.04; 4.57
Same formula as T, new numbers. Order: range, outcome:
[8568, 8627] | 4.224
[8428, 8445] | 4.323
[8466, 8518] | 4.344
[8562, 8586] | 4.472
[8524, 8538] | 4.777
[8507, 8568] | 4.411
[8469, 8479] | 4.571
